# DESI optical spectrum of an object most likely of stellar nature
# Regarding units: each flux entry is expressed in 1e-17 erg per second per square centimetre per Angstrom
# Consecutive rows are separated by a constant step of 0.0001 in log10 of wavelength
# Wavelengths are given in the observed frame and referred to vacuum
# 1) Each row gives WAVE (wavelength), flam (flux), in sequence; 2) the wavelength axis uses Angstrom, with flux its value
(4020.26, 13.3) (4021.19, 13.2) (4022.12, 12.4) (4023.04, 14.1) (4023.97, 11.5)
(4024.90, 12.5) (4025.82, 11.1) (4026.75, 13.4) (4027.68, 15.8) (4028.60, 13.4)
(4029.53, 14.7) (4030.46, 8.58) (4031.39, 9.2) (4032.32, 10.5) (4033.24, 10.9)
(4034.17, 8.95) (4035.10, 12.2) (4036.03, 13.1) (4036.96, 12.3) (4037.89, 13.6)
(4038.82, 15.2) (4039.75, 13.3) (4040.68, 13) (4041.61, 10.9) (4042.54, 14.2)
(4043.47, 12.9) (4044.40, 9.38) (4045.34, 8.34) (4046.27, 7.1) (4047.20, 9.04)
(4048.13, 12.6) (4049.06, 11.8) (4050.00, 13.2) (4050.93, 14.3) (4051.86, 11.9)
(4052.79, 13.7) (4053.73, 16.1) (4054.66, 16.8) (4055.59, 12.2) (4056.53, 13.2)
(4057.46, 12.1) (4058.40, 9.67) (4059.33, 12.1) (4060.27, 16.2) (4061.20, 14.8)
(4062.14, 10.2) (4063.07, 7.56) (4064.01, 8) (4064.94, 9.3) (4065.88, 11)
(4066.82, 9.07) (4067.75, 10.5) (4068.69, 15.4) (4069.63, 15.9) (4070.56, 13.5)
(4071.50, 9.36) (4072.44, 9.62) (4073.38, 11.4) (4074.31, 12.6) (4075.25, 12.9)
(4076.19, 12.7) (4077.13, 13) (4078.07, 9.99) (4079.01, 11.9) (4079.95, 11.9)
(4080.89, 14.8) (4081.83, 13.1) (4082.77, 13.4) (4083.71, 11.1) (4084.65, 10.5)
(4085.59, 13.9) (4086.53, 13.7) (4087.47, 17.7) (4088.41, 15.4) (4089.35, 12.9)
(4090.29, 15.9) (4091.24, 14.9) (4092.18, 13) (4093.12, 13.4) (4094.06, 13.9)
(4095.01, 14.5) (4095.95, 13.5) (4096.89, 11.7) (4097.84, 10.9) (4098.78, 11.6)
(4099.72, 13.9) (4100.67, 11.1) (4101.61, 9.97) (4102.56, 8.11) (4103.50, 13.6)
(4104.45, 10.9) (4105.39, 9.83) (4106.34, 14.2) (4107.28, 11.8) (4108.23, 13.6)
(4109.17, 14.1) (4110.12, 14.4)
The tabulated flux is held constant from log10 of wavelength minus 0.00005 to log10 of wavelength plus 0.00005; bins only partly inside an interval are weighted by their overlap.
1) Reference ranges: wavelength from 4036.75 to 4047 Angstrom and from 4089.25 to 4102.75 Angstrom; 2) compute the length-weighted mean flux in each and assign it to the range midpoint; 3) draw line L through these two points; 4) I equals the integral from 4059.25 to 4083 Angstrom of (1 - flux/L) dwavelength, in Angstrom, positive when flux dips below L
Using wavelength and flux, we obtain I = 0.68 Angstrom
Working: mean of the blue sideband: 11.8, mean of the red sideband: 12.7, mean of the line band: 11.9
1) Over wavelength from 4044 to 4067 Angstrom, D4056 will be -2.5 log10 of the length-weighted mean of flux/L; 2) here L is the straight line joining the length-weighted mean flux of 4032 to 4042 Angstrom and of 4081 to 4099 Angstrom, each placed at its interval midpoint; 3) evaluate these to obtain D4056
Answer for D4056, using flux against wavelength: 0.093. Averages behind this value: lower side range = 12.2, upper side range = 13.5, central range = 11.6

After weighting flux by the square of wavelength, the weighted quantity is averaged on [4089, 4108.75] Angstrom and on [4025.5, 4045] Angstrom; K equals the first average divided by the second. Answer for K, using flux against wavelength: 1.06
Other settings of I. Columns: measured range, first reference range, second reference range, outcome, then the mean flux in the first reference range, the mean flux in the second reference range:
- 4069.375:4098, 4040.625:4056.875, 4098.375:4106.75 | -3.1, 12.2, 11.4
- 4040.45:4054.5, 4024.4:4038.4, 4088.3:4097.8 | 0.5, 12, 13.7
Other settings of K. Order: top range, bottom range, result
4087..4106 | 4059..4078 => 1.11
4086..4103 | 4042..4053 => 1.17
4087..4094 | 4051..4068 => 1.25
